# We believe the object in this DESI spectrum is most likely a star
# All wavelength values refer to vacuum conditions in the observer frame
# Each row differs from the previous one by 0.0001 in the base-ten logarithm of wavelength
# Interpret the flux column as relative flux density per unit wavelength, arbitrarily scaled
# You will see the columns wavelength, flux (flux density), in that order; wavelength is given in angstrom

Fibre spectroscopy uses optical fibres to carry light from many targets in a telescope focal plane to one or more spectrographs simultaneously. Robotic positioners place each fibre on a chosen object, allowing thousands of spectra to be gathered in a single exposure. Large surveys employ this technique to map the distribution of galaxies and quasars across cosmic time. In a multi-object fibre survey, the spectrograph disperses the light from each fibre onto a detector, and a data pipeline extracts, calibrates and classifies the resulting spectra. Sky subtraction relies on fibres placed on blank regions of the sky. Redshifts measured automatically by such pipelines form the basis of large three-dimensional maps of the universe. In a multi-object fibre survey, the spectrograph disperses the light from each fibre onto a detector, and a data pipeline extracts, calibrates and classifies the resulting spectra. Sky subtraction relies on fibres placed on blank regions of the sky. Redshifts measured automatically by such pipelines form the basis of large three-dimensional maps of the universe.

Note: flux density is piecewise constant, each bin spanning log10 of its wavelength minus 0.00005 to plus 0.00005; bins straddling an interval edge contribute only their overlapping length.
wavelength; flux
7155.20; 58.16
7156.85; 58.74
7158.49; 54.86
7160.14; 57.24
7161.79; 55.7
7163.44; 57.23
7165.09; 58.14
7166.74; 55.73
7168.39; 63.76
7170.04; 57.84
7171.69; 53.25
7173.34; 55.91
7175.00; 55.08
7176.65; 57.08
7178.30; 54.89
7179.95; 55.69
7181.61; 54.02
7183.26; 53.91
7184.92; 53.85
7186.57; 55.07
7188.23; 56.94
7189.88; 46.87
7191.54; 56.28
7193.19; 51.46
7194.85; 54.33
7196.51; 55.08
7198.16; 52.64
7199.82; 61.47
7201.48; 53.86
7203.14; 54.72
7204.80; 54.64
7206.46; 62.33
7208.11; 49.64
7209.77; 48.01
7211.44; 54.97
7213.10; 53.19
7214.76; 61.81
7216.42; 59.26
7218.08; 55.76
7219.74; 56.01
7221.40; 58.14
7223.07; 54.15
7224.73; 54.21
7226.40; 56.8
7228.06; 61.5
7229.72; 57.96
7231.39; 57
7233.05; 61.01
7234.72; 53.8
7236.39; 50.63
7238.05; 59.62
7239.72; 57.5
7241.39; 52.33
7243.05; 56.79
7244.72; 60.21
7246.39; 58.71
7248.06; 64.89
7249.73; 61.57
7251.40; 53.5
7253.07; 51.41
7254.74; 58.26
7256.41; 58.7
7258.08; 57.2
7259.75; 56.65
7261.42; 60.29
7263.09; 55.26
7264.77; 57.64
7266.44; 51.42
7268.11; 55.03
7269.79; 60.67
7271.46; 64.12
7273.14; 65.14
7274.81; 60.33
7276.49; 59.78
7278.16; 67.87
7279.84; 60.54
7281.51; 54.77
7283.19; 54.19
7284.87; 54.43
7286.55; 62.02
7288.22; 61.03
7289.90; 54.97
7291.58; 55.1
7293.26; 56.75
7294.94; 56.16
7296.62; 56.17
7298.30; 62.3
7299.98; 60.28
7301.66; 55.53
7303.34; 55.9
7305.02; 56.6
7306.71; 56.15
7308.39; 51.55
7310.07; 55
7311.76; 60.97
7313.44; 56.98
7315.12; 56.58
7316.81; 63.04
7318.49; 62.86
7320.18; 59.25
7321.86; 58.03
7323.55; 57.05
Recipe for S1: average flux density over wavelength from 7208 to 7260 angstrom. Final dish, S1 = 56.7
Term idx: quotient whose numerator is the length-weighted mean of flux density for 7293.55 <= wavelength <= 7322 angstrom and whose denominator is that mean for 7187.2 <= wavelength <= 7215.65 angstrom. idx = 1.06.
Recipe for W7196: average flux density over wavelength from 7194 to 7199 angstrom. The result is 54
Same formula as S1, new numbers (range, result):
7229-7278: 58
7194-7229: 55.8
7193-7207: 55.6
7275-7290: 59.1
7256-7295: 58.4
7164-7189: 56.1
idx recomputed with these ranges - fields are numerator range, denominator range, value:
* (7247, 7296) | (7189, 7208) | 1.06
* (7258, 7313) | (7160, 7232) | 1.04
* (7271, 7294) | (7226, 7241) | 1.04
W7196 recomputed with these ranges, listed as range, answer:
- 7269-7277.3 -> 62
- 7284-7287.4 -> 58.3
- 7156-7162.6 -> 56.7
